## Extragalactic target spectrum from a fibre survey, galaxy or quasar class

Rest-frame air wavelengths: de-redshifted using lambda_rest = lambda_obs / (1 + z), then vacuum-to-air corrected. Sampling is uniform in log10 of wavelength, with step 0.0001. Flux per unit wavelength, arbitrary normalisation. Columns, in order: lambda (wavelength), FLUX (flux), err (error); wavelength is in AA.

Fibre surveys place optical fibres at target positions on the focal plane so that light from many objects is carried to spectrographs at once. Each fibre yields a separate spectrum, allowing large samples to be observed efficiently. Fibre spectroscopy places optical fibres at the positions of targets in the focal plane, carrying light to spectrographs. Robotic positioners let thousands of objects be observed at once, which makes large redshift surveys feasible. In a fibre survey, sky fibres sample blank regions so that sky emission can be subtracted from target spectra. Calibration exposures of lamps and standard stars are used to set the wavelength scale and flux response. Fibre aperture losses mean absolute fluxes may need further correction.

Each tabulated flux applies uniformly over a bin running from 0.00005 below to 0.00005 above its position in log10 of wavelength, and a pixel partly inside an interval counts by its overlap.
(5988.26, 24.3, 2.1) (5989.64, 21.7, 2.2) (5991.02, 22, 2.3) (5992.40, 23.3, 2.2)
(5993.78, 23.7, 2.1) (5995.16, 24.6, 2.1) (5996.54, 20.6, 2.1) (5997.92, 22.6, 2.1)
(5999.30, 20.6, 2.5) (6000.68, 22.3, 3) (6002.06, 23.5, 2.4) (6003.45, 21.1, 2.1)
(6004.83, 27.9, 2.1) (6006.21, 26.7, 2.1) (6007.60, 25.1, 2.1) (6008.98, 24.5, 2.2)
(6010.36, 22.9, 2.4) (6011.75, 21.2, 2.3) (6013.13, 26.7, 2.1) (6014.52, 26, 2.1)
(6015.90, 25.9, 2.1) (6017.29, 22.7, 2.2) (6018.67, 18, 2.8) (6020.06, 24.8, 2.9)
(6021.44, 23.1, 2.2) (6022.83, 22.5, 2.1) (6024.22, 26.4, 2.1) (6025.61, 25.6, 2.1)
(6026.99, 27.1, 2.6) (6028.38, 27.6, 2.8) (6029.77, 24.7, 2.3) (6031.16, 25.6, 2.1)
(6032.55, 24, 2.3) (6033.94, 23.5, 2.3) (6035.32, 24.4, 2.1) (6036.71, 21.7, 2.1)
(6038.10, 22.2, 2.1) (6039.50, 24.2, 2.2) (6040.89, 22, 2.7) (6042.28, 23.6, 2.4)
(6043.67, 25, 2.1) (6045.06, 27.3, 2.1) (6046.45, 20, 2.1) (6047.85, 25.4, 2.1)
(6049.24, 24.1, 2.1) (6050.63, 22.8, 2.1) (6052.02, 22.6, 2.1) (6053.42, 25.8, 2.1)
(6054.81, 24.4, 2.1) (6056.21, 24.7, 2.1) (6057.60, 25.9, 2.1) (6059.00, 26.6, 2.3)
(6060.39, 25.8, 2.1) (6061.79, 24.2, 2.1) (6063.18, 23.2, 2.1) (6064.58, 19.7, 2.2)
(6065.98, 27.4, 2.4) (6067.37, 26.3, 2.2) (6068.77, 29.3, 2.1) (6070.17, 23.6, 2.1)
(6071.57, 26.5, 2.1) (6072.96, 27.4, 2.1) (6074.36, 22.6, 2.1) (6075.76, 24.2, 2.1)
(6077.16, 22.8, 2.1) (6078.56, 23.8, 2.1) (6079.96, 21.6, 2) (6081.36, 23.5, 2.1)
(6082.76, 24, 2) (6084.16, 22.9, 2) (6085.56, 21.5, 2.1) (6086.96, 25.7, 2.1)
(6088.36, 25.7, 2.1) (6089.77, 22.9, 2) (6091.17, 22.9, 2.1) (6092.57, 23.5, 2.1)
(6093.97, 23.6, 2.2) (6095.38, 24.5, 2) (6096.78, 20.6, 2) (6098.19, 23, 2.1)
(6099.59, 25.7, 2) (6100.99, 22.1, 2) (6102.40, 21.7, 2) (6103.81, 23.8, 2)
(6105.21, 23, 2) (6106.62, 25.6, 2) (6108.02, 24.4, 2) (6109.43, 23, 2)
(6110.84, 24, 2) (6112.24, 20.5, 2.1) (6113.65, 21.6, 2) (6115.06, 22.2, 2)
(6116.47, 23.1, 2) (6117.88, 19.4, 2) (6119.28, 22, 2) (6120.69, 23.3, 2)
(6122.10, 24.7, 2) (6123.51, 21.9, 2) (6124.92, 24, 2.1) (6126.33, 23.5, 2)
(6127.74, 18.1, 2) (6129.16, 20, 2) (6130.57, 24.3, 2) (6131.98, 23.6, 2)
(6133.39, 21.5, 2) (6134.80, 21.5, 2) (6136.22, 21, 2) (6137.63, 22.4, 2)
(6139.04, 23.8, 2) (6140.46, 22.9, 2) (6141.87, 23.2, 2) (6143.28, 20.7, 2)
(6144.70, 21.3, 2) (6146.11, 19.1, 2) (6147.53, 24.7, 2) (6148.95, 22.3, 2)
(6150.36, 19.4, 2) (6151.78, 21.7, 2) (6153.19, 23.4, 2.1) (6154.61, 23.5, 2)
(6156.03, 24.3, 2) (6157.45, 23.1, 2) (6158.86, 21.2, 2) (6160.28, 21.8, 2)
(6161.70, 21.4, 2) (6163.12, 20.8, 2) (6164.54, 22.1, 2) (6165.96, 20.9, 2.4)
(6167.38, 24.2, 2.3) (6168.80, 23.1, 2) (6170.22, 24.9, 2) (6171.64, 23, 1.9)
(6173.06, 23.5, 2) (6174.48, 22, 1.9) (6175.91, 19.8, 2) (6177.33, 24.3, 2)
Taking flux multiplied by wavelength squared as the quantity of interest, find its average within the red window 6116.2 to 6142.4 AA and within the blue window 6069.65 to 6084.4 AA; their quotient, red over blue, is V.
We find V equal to 0.9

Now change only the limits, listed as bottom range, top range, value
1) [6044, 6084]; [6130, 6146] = 0.93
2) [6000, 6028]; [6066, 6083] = 1.04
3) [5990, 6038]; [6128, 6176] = 0.97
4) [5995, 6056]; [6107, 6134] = 0.97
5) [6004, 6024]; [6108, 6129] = 0.95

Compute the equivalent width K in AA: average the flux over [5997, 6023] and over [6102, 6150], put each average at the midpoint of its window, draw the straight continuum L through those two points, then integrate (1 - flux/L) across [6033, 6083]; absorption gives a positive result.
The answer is -2.5 AA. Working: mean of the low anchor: 23.6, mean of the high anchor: 22.4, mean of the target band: 24.2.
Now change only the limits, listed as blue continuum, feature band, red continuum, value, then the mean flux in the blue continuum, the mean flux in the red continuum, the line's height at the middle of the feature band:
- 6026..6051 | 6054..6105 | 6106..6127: -1.2 AA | 24.2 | 22.9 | 23.5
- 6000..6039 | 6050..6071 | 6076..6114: -1.0 AA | 24.2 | 23.3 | 23.7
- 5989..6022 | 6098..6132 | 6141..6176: -0.2 AA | 23.4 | 22.3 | 22.6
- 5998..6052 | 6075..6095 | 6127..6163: -0.4 AA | 24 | 22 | 23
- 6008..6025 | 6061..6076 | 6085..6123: -1.0 AA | 23.8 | 23.1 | 23.4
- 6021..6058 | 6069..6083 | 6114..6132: -0.5 AA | 24.3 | 22.2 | 23.4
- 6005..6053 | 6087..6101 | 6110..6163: -0.4 AA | 24.2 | 22.2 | 23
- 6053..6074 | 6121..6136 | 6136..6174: 0.6 AA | 25.3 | 22.4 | 23.2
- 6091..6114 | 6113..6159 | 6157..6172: 1.1 AA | 23.2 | 22.4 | 22.8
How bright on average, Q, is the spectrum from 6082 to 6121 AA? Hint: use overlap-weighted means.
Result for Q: 23.1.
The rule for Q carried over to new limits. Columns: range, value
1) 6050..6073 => 25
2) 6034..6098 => 24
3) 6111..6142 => 22.2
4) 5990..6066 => 24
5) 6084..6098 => 23.4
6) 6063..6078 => 24.9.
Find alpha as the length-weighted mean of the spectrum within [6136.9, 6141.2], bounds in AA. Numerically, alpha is 23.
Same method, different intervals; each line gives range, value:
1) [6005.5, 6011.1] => 24.8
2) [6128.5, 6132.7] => 22.7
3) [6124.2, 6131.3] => 22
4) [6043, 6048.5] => 24.4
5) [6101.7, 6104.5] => 22.7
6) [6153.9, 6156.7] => 23.9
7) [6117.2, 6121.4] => 21.6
